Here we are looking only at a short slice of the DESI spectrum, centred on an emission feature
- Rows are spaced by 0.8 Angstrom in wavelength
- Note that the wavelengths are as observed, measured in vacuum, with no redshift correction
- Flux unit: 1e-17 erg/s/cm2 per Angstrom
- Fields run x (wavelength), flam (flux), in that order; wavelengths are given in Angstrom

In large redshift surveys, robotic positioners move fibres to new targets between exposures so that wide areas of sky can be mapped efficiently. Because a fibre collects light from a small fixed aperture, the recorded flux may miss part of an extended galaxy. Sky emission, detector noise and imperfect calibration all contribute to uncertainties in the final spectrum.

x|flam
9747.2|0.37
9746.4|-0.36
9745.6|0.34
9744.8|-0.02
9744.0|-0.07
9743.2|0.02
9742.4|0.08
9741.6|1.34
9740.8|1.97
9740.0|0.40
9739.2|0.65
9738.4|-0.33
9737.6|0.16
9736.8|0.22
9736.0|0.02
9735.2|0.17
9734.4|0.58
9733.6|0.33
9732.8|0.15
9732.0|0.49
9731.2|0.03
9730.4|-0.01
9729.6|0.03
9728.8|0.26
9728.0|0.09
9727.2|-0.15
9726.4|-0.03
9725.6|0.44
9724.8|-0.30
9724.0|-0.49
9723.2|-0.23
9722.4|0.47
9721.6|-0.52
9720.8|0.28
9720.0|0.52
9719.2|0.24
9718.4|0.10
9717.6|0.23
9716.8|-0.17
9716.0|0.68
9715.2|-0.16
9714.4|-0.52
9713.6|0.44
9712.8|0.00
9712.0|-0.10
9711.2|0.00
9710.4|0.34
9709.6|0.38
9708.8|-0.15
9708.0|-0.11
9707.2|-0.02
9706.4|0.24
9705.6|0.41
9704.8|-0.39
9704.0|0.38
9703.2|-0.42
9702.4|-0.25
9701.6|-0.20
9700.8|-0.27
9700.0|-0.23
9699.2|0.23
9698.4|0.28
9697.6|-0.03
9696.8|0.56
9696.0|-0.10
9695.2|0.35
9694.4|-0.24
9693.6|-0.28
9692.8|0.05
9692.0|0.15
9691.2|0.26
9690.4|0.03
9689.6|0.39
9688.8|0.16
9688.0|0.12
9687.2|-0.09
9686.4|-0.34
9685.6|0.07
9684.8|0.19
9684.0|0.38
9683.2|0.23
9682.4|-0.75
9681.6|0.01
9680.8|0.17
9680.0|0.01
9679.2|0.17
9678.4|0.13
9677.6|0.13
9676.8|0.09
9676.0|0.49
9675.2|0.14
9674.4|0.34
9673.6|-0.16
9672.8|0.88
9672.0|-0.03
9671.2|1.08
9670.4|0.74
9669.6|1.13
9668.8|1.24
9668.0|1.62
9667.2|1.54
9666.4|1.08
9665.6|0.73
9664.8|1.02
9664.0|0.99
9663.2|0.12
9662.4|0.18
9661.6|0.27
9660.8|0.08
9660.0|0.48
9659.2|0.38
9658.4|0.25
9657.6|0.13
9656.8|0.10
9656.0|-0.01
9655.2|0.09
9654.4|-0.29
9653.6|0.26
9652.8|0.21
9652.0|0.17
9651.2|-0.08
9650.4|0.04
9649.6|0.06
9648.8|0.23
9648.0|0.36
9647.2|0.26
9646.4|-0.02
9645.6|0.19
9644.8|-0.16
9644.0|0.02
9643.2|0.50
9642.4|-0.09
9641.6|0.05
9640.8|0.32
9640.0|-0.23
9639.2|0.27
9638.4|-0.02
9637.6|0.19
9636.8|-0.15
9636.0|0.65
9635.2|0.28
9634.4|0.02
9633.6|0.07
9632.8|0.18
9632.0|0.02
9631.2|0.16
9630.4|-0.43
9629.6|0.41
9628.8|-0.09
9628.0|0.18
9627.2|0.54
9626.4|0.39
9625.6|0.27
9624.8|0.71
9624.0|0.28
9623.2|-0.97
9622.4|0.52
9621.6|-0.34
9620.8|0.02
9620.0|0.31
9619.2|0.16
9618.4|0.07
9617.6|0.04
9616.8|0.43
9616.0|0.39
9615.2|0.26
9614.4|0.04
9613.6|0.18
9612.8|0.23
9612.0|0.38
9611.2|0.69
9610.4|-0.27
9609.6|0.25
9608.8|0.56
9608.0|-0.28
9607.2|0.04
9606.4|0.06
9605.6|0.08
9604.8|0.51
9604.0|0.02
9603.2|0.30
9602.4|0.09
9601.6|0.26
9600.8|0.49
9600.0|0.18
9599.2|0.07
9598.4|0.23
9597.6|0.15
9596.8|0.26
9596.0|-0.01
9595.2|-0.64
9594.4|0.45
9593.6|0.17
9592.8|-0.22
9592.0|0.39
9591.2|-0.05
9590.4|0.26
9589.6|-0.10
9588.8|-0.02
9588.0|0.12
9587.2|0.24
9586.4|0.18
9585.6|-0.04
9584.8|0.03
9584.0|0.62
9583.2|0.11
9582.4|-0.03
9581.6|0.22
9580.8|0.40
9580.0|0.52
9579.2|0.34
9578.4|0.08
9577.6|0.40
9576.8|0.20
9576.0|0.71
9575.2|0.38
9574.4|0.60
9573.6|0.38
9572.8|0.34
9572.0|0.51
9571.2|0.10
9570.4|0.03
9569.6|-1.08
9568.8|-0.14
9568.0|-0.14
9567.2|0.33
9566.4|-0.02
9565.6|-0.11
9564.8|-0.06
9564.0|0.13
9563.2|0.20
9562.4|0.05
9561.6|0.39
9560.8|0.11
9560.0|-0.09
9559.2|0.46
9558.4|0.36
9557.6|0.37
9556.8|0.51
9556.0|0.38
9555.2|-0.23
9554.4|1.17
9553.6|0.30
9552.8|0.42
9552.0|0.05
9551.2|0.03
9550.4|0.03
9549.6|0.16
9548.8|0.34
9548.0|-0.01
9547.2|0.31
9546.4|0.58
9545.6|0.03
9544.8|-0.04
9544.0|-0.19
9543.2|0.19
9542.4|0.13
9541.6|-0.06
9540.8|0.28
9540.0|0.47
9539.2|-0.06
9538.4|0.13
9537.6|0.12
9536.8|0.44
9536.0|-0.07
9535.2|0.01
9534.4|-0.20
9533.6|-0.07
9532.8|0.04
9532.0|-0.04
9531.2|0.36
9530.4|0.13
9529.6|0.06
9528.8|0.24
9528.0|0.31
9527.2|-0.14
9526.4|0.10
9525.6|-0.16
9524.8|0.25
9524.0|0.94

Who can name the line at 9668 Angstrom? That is [O III] 5007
